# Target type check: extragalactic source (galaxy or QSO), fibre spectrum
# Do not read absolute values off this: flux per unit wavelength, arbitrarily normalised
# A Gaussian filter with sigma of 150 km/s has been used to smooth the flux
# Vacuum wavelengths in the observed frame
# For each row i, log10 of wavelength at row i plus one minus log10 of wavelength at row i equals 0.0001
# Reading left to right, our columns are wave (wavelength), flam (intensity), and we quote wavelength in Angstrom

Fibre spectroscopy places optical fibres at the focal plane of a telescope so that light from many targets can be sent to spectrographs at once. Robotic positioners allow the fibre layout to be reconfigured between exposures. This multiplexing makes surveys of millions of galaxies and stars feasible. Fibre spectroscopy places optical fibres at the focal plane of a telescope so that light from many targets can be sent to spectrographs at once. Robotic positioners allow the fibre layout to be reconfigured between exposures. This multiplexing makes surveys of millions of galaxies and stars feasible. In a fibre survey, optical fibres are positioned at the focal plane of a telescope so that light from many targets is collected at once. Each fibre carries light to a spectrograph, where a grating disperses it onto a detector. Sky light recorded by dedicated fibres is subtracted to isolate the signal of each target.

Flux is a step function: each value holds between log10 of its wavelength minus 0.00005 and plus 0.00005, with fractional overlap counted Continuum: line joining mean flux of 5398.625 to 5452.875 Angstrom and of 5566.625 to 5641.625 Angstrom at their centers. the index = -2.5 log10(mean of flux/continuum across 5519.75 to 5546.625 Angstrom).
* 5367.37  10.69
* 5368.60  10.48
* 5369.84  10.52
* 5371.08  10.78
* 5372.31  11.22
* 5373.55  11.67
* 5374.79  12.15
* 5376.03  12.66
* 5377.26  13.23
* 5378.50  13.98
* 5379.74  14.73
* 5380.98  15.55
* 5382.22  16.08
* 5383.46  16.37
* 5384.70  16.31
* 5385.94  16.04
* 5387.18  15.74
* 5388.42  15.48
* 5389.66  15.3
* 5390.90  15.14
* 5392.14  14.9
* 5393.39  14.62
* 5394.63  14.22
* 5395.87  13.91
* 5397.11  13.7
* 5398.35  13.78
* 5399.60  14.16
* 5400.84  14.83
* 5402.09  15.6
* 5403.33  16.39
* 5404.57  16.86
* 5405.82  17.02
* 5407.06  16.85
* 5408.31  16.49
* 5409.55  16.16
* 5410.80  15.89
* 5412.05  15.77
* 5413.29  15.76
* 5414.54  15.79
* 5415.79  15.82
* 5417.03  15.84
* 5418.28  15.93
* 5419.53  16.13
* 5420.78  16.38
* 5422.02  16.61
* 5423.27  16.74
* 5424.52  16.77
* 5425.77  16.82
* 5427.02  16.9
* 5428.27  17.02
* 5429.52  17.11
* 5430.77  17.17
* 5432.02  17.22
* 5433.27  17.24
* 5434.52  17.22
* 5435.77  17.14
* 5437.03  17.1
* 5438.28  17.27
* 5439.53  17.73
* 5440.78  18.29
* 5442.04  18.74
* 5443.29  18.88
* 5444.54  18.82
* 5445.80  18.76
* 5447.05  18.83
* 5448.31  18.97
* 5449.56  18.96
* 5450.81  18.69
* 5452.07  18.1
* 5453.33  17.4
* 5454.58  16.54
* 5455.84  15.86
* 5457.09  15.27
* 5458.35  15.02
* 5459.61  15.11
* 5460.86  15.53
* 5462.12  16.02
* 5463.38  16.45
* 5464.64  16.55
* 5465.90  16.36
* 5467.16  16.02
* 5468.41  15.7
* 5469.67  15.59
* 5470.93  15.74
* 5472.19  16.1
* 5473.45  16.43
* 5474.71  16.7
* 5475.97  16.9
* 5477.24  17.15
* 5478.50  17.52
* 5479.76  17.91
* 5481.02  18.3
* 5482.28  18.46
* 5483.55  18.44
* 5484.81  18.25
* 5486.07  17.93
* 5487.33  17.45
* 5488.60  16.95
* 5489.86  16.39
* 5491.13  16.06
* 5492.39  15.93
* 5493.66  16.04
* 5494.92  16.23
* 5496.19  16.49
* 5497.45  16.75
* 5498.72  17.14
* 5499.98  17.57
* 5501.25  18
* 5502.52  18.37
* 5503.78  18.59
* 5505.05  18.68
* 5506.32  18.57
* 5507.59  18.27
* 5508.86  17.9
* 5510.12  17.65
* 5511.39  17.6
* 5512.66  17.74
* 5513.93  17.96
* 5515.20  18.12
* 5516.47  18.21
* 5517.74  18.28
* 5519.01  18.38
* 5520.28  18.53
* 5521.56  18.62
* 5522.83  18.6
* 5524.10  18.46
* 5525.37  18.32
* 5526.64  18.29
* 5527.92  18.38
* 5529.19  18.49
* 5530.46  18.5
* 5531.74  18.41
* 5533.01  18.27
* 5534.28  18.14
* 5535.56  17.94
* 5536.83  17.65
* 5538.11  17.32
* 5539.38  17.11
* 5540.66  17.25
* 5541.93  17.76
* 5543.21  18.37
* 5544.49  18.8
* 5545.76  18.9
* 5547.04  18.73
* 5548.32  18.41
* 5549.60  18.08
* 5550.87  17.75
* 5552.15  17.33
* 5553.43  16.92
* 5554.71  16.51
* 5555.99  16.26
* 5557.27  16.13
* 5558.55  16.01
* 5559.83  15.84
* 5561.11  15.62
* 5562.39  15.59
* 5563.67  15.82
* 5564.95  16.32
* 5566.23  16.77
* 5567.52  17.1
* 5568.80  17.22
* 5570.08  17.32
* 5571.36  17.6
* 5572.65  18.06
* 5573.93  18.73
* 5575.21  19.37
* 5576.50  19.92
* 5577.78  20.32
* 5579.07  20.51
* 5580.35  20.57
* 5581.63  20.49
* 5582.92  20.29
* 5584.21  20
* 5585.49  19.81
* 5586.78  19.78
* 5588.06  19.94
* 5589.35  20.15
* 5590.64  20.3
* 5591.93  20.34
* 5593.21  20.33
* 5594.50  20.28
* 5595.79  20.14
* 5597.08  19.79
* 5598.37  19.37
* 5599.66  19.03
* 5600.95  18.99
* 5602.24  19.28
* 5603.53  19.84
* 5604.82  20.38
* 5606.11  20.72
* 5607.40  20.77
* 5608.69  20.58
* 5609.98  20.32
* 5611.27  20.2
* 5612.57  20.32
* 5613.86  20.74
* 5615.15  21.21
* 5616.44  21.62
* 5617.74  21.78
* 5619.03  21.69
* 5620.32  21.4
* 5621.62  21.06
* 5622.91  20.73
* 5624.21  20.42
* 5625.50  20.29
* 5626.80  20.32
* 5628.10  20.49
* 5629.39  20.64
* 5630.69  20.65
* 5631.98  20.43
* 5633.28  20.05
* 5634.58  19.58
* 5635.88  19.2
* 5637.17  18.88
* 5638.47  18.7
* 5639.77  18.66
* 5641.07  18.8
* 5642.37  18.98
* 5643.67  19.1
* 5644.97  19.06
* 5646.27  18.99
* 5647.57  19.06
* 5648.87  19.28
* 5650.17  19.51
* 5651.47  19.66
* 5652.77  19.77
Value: 0.032 mag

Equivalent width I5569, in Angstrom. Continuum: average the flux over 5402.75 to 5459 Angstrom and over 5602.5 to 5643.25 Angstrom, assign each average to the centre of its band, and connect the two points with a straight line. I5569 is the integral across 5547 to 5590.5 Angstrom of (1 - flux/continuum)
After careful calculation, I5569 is 2.8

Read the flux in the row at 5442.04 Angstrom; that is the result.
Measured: 18.74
